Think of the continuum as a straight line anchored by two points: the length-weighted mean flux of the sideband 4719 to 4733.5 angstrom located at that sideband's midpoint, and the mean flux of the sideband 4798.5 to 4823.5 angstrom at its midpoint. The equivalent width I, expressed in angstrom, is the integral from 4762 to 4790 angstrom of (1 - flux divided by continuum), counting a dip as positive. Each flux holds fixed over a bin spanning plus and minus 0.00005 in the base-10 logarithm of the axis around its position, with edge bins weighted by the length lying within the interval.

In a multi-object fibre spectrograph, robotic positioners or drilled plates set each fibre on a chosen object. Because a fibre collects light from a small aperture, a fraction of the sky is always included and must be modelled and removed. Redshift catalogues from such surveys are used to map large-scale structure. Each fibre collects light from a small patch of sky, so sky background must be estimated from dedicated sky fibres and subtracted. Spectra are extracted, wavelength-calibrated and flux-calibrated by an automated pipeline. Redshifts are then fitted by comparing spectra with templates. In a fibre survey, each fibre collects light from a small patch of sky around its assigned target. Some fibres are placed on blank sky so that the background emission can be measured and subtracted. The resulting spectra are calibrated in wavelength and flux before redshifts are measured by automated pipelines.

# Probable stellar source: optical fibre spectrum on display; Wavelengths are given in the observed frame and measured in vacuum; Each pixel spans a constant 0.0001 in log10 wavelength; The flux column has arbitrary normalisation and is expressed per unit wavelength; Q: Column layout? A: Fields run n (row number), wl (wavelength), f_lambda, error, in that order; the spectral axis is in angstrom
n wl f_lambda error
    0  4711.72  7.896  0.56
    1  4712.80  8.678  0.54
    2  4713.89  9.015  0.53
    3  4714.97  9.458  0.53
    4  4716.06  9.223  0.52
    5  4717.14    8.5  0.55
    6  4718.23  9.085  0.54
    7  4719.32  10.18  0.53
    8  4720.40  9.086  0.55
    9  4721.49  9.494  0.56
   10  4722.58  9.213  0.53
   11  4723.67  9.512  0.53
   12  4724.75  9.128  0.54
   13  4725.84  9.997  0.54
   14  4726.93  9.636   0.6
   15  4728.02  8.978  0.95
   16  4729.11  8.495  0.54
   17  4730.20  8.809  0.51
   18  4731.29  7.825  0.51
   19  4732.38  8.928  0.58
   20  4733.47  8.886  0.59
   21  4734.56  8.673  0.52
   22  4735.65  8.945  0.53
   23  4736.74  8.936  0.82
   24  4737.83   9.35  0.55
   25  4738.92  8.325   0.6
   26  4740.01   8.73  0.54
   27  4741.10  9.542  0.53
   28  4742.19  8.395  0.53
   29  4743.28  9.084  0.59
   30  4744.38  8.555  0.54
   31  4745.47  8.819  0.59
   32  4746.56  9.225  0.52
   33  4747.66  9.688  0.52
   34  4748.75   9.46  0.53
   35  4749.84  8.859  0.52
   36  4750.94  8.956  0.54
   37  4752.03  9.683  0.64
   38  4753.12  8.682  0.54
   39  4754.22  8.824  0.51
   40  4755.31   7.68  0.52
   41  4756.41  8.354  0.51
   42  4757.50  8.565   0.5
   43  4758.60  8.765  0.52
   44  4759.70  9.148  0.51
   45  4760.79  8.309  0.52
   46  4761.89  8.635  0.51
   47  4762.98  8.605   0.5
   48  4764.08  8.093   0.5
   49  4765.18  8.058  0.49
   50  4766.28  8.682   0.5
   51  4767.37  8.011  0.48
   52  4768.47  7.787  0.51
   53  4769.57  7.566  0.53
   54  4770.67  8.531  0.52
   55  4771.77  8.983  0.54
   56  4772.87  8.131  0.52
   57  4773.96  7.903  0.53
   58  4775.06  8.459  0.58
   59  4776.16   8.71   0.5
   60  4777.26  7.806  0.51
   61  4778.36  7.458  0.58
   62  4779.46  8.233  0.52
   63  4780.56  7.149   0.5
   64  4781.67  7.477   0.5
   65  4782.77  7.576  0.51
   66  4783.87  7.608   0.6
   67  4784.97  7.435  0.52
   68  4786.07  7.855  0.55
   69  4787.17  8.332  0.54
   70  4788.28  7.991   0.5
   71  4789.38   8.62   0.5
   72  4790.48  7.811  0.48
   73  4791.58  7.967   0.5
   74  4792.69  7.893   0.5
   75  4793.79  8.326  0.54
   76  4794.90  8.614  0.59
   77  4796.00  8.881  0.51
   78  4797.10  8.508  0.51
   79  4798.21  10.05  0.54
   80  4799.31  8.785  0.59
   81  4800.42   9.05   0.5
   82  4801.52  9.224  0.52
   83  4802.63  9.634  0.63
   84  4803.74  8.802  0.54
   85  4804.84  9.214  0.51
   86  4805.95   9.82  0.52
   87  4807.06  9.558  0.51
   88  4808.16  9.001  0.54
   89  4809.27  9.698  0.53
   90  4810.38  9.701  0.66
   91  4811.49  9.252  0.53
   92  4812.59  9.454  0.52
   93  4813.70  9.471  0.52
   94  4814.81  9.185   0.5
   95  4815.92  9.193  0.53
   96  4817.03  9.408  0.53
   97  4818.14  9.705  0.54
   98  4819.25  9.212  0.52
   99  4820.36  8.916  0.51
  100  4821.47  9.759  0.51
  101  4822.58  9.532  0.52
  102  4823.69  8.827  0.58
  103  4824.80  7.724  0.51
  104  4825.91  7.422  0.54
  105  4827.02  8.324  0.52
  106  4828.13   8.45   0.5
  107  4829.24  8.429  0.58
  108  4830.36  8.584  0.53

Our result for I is 3.7 angstrom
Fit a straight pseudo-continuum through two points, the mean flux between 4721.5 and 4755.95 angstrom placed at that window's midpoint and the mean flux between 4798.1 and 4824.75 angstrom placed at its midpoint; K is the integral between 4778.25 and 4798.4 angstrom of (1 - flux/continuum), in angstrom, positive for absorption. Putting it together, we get 2.5 angstrom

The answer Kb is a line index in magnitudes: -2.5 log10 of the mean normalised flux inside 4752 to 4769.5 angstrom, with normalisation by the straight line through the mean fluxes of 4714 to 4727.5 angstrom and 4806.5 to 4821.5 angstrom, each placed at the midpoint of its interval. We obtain 0.11 mag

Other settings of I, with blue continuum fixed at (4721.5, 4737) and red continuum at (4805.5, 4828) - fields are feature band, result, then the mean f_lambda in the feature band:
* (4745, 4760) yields 0.2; 8.9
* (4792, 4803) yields 0.3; 8.87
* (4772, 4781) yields 1.0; 8.03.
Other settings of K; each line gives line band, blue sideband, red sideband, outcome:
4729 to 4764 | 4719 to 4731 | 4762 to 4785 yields -0.3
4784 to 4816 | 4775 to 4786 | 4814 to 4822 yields -1.0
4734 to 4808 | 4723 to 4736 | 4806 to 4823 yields 5.1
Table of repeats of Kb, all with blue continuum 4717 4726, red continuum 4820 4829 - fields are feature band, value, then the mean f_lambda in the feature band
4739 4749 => 0.023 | 9.01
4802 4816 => -0.079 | 9.39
